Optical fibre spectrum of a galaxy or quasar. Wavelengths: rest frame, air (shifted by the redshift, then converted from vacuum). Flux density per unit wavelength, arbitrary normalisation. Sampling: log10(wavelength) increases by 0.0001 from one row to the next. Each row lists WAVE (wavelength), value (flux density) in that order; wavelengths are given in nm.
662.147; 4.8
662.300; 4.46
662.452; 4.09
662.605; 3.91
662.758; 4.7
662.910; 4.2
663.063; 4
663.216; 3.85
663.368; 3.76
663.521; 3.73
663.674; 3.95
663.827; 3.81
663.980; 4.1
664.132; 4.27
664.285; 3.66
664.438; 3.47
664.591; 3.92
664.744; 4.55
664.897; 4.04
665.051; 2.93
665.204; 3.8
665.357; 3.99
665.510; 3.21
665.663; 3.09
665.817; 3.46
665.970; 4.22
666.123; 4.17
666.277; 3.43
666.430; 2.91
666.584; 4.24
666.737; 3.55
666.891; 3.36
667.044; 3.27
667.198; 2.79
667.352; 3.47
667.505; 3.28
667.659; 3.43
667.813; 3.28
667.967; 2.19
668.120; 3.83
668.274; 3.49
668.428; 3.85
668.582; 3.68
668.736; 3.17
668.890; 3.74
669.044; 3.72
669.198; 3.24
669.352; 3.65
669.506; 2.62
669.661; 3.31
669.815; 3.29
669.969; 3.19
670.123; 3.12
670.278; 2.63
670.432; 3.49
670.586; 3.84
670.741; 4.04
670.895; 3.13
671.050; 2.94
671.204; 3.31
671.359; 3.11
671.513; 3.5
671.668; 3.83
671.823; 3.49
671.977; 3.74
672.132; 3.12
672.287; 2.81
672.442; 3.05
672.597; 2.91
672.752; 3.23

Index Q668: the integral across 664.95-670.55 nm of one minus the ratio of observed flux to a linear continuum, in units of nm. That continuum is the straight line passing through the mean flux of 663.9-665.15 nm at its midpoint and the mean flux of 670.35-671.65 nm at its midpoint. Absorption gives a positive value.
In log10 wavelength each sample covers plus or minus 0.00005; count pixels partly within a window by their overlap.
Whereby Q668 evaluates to 0.392 nm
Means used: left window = 3.87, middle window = 3.4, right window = 3.44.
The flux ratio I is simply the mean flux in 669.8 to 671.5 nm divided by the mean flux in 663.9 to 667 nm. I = 0.9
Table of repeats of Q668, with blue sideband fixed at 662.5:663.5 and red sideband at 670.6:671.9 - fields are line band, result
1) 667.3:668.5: 0.11 nm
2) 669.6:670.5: 0.09 nm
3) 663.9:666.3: 0.07 nm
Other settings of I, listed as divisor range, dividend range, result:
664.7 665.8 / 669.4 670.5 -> 0.86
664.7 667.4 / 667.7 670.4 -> 0.92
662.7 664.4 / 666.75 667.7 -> 0.82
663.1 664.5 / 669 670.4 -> 0.83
